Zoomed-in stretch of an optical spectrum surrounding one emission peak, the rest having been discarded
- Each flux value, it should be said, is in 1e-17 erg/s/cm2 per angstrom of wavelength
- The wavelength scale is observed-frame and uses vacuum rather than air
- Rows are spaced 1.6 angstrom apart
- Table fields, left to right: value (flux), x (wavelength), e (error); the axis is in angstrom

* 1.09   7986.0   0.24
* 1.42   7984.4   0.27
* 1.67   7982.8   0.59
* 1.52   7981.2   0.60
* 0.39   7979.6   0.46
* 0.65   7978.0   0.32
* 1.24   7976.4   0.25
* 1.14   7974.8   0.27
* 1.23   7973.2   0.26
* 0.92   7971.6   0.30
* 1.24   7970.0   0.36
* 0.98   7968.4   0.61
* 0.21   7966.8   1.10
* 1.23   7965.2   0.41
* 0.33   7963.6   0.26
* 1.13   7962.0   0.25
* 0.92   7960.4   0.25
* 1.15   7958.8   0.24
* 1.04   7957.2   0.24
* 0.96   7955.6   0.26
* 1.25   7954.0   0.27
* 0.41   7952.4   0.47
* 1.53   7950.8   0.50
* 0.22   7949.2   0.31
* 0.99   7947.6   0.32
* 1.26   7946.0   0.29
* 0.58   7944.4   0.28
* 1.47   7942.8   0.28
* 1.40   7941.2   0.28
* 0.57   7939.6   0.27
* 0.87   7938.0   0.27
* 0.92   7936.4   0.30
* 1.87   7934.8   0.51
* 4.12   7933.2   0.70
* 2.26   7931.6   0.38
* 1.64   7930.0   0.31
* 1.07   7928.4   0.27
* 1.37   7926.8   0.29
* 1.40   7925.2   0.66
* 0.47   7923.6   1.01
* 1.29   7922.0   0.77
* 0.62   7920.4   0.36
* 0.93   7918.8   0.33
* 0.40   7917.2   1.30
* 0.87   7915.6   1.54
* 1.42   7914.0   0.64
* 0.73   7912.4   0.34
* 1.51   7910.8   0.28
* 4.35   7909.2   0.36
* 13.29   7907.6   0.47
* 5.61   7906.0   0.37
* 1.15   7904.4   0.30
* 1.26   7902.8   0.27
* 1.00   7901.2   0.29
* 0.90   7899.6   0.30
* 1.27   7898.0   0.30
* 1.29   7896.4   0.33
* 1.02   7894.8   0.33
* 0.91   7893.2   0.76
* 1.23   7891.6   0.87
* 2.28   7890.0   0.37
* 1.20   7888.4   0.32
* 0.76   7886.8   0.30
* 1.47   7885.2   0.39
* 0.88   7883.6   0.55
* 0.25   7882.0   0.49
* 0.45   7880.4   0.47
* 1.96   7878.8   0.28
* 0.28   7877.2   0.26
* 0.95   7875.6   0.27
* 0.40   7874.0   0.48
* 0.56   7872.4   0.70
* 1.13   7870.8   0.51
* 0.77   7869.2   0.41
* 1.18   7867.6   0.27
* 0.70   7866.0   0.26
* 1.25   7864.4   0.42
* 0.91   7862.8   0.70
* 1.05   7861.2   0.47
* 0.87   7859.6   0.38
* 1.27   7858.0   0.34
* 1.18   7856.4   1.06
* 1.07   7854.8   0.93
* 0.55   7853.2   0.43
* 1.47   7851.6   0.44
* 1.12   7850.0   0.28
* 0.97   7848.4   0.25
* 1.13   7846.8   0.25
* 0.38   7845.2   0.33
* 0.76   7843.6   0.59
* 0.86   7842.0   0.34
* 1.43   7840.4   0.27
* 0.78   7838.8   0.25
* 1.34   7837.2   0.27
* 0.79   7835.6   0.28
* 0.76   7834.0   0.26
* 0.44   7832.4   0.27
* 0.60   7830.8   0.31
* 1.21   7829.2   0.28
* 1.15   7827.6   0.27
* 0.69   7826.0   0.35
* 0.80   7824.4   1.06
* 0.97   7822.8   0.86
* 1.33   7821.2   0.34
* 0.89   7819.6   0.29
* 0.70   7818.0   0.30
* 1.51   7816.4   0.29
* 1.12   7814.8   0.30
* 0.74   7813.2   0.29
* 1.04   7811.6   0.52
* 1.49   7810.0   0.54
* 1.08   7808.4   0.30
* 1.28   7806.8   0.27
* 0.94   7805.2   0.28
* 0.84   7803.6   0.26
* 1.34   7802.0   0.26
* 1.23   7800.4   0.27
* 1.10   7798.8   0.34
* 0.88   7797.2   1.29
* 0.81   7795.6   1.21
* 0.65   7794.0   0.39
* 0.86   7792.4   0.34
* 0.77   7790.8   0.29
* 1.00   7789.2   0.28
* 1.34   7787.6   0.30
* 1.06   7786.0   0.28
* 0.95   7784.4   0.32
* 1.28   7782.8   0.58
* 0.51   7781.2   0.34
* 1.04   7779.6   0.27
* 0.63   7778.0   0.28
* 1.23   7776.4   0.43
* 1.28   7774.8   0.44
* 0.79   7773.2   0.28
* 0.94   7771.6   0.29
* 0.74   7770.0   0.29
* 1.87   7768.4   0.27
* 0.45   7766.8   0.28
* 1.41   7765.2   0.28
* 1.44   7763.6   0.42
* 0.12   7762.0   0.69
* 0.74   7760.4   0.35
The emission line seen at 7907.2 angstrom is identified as H-alpha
